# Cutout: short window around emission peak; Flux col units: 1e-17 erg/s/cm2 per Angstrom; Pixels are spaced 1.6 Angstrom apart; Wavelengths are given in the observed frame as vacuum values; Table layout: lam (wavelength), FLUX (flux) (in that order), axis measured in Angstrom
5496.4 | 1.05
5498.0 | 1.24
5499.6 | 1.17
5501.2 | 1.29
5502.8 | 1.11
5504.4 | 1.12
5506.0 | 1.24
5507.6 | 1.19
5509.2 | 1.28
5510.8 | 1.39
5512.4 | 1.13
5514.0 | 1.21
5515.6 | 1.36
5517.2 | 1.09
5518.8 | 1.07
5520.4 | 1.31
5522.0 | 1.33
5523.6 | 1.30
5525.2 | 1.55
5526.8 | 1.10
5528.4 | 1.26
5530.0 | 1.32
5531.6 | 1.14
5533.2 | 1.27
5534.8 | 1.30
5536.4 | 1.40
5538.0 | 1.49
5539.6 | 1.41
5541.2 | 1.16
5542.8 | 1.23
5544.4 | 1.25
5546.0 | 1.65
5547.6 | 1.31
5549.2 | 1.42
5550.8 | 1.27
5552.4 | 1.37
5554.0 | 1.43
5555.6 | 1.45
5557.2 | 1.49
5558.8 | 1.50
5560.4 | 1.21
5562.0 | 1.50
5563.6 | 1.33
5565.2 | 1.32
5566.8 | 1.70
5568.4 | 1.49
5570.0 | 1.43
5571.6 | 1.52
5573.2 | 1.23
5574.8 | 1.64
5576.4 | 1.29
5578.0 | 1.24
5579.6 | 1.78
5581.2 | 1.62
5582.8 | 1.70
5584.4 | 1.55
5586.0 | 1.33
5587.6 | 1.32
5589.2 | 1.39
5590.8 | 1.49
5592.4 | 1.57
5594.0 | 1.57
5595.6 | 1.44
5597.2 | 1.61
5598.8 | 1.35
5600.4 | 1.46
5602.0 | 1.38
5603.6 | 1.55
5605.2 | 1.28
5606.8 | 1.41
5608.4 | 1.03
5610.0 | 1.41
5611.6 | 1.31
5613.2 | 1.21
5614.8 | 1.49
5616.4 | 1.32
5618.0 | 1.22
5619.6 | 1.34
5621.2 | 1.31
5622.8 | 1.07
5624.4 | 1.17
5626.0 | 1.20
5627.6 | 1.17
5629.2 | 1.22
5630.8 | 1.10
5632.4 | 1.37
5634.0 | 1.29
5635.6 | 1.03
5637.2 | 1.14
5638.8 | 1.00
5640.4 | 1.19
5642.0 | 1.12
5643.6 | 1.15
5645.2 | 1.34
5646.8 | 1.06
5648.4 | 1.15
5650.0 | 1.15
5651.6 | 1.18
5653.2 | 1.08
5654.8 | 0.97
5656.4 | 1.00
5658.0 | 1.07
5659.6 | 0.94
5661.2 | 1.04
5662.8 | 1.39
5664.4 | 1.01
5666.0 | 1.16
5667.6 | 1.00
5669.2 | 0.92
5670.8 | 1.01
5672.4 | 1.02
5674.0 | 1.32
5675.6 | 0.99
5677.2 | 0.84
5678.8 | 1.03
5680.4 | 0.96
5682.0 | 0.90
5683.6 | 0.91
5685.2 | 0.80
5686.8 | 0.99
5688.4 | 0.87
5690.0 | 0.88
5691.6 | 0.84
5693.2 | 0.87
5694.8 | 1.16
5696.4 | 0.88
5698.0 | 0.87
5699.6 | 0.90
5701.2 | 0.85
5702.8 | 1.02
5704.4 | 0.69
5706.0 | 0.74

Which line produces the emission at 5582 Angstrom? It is C III]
